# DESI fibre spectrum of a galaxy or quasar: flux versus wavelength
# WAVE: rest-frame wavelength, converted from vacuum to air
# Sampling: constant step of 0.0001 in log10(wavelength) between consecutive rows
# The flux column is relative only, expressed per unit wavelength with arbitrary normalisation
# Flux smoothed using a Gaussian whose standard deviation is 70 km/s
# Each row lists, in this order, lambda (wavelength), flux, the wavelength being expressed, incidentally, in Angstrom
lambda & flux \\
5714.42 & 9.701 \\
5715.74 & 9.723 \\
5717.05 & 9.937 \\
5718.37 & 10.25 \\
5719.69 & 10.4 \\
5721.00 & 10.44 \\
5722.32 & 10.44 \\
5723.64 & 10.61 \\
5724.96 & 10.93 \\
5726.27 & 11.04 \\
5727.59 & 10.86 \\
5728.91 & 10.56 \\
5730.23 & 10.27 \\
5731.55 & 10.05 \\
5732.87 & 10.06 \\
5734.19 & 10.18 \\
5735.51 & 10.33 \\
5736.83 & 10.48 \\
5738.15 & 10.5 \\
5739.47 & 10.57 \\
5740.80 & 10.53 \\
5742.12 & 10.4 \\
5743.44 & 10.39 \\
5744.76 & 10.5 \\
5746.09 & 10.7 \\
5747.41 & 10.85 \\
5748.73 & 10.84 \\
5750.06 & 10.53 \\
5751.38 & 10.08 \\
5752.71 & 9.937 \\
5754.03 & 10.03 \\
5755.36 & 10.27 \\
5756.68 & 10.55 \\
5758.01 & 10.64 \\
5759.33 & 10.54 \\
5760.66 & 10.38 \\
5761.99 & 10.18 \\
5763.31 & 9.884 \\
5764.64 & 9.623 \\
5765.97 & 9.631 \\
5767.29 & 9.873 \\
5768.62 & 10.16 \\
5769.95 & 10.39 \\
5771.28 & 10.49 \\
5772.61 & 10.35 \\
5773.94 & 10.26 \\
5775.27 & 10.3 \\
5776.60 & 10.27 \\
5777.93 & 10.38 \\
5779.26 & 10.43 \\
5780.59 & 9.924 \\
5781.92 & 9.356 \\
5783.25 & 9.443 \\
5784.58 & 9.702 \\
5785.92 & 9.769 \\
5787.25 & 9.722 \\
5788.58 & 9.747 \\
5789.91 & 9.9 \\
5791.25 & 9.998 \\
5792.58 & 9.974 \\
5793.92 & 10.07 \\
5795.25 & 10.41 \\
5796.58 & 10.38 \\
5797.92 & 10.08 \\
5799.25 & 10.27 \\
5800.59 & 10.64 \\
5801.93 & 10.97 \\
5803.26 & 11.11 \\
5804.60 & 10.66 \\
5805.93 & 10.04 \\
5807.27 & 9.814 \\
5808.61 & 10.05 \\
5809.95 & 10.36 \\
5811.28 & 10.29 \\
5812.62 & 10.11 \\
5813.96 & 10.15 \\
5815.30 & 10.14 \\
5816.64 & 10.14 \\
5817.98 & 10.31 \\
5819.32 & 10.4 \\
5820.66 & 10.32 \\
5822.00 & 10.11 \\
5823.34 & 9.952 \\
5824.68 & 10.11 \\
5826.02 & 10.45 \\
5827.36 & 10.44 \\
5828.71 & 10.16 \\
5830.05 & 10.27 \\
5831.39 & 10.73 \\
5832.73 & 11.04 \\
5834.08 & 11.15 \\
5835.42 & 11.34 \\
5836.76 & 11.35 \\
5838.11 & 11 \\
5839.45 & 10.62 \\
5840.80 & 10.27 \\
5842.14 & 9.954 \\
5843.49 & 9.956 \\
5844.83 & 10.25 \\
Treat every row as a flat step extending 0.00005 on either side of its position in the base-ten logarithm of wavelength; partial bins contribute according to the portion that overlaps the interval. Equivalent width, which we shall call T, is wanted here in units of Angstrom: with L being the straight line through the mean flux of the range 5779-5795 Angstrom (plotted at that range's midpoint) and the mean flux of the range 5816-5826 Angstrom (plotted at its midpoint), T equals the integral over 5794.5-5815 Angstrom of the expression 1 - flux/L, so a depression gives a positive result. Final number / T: -0.7 Angstrom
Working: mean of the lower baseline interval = 9.84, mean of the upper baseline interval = 10.2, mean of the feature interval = 10.4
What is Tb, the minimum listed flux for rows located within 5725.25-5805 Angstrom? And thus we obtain 9.356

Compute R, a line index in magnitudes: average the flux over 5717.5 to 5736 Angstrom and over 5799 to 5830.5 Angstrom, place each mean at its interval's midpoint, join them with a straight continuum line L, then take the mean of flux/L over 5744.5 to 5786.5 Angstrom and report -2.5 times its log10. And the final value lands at 0.02 mag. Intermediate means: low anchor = 10.5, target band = 10.2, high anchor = 10.3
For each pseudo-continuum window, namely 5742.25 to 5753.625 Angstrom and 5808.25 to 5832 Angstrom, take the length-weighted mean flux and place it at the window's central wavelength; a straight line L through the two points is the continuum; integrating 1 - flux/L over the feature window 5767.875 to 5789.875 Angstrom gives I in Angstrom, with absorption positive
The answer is 0.7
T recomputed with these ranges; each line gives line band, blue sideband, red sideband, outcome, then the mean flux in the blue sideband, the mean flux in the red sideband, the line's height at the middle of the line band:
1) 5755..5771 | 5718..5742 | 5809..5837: 0.4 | 10.5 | 10.4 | 10.5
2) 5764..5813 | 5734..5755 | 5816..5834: 1.2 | 10.4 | 10.4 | 10.4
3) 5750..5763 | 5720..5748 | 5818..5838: 0.3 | 10.5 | 10.6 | 10.5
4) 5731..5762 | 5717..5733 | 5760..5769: -0.6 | 10.5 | 9.96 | 10.2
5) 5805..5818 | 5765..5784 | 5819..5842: 0.3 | 10.1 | 10.6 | 10.4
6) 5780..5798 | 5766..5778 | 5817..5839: 0.8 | 10.2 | 10.6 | 10.3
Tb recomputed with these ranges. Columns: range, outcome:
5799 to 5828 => 9.814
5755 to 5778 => 9.623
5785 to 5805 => 9.722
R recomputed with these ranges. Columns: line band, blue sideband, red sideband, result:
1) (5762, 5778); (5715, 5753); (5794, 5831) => 0.03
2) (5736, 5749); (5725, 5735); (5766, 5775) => -0.02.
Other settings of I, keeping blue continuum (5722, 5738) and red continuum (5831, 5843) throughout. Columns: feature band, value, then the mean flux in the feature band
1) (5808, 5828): 0.99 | 10.2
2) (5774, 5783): 0.46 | 10.1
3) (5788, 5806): 0.64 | 10.3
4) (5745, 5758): 0.15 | 10.4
